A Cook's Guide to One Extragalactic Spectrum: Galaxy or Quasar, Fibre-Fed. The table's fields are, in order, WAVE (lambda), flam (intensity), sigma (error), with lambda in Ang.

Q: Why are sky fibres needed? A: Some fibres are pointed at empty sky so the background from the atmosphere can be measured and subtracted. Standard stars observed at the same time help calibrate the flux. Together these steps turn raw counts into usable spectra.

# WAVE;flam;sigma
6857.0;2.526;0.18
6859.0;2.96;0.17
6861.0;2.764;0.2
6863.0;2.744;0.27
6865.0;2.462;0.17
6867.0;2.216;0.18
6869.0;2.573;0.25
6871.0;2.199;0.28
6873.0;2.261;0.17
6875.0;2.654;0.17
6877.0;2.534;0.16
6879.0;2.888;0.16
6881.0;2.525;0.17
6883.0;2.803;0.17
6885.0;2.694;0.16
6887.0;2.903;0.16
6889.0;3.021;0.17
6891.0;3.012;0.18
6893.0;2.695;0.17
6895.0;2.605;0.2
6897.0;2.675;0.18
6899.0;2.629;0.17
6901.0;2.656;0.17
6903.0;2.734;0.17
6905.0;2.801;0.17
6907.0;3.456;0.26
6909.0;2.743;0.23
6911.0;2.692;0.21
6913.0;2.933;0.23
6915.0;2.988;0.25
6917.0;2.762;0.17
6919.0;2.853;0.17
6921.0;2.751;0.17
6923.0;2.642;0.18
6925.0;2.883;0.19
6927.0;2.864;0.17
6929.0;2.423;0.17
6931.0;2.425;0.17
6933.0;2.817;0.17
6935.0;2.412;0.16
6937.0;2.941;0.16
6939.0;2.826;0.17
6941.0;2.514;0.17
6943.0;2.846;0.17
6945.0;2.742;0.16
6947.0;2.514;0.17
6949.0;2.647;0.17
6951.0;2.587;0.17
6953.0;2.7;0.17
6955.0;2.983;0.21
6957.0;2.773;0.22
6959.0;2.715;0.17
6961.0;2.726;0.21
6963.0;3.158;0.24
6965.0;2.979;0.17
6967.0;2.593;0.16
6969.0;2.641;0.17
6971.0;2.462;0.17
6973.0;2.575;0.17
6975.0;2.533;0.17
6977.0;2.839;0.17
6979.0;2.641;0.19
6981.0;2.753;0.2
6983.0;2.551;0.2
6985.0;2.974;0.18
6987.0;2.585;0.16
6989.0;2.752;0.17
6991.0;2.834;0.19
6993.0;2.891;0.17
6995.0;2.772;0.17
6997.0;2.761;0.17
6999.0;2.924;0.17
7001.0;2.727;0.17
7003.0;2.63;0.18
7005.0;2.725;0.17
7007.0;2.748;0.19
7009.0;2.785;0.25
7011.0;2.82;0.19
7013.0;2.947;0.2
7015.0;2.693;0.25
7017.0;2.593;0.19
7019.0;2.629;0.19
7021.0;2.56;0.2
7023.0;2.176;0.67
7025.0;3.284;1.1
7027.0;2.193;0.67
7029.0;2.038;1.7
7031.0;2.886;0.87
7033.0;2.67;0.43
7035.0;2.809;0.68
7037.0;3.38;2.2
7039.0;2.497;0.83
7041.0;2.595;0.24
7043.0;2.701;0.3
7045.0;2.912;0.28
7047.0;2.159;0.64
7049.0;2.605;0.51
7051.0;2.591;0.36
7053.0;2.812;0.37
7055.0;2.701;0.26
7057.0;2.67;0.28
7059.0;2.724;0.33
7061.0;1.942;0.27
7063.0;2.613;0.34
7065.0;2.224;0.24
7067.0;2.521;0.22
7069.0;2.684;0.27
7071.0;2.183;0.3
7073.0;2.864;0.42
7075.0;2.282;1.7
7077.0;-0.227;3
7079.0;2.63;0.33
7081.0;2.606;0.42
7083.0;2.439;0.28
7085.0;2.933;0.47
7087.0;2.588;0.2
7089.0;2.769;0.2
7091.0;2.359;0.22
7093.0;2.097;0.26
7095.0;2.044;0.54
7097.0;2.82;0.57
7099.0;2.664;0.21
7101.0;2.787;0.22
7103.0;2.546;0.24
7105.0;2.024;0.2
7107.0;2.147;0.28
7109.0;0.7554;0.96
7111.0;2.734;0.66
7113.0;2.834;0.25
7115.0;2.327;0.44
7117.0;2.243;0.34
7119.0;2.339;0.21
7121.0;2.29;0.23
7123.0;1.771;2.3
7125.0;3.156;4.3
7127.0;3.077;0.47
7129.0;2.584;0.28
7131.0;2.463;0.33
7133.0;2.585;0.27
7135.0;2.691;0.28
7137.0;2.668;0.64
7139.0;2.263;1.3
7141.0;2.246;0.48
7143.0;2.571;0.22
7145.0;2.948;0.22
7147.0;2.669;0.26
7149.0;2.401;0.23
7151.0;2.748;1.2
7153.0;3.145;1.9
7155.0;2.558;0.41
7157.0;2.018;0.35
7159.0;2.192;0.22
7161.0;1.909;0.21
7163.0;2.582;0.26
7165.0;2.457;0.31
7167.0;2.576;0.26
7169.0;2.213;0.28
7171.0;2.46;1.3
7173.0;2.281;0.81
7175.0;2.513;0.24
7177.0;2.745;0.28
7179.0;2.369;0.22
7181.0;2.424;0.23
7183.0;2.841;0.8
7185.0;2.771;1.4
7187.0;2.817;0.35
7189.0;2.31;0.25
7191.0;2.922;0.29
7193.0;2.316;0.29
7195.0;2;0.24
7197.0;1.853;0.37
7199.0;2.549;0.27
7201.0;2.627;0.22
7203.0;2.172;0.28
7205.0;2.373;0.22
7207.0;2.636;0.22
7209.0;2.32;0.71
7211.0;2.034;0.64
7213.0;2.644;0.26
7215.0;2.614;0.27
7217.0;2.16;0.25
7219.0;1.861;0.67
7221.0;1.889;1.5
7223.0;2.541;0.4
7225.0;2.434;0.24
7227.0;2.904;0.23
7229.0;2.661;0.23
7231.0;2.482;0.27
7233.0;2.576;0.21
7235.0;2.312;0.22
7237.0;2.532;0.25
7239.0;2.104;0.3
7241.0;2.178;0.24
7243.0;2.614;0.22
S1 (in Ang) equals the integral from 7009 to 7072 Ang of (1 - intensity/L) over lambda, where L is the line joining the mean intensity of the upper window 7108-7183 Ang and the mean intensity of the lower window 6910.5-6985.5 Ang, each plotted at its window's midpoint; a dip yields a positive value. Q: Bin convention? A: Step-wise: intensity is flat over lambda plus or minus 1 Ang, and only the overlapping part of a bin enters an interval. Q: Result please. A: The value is -0.2 Ang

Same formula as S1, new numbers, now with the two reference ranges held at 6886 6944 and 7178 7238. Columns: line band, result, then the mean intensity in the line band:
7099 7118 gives 1.95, 2.29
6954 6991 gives -0.40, 2.74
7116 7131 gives 0.23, 2.49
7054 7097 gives 3.53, 2.37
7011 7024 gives 0.19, 2.62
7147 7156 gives -0.76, 2.71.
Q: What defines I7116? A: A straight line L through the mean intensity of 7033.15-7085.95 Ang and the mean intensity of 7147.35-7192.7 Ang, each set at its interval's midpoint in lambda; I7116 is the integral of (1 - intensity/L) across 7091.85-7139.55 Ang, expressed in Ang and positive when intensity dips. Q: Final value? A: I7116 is 1.7 Ang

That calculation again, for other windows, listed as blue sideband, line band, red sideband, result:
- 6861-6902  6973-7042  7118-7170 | -3.6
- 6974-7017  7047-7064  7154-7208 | 0.6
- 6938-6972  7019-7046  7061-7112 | -2.0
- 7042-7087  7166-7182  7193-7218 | -0.6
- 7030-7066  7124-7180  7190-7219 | -2.0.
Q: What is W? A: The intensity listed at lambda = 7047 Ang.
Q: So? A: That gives 2.159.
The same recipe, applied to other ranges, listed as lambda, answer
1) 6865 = 2.462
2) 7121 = 2.29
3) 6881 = 2.525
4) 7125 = 3.156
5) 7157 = 2.018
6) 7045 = 2.912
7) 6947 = 2.514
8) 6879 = 2.888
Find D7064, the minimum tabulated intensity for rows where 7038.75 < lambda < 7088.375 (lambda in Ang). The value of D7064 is -0.227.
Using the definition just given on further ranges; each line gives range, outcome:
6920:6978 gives 2.412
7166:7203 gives 1.853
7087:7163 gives 0.7554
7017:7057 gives 2.038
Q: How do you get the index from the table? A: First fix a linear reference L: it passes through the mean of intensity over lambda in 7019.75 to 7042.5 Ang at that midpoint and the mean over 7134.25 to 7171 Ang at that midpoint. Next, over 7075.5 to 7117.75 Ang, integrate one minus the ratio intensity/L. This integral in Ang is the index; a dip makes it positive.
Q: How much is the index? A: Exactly 4.4 Ang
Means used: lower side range 2.65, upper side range 2.49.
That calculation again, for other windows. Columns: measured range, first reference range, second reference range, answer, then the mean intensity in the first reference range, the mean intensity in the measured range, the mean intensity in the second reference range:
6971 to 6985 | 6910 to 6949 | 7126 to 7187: 0.1 Ang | 2.73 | 2.66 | 2.54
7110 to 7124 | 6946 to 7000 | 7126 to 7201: 1.1 Ang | 2.74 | 2.36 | 2.51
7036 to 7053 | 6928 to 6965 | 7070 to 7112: -1.8 Ang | 2.72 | 2.69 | 2.29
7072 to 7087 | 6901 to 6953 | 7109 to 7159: 1.9 Ang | 2.75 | 2.24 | 2.51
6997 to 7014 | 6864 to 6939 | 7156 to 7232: -1.2 Ang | 2.71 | 2.79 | 2.41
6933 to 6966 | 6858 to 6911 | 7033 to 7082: -1.7 Ang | 2.7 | 2.76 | 2.48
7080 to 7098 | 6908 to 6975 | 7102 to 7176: -0.1 Ang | 2.73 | 2.52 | 2.43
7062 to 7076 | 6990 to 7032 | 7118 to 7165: 0.7 Ang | 2.7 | 2.48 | 2.52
